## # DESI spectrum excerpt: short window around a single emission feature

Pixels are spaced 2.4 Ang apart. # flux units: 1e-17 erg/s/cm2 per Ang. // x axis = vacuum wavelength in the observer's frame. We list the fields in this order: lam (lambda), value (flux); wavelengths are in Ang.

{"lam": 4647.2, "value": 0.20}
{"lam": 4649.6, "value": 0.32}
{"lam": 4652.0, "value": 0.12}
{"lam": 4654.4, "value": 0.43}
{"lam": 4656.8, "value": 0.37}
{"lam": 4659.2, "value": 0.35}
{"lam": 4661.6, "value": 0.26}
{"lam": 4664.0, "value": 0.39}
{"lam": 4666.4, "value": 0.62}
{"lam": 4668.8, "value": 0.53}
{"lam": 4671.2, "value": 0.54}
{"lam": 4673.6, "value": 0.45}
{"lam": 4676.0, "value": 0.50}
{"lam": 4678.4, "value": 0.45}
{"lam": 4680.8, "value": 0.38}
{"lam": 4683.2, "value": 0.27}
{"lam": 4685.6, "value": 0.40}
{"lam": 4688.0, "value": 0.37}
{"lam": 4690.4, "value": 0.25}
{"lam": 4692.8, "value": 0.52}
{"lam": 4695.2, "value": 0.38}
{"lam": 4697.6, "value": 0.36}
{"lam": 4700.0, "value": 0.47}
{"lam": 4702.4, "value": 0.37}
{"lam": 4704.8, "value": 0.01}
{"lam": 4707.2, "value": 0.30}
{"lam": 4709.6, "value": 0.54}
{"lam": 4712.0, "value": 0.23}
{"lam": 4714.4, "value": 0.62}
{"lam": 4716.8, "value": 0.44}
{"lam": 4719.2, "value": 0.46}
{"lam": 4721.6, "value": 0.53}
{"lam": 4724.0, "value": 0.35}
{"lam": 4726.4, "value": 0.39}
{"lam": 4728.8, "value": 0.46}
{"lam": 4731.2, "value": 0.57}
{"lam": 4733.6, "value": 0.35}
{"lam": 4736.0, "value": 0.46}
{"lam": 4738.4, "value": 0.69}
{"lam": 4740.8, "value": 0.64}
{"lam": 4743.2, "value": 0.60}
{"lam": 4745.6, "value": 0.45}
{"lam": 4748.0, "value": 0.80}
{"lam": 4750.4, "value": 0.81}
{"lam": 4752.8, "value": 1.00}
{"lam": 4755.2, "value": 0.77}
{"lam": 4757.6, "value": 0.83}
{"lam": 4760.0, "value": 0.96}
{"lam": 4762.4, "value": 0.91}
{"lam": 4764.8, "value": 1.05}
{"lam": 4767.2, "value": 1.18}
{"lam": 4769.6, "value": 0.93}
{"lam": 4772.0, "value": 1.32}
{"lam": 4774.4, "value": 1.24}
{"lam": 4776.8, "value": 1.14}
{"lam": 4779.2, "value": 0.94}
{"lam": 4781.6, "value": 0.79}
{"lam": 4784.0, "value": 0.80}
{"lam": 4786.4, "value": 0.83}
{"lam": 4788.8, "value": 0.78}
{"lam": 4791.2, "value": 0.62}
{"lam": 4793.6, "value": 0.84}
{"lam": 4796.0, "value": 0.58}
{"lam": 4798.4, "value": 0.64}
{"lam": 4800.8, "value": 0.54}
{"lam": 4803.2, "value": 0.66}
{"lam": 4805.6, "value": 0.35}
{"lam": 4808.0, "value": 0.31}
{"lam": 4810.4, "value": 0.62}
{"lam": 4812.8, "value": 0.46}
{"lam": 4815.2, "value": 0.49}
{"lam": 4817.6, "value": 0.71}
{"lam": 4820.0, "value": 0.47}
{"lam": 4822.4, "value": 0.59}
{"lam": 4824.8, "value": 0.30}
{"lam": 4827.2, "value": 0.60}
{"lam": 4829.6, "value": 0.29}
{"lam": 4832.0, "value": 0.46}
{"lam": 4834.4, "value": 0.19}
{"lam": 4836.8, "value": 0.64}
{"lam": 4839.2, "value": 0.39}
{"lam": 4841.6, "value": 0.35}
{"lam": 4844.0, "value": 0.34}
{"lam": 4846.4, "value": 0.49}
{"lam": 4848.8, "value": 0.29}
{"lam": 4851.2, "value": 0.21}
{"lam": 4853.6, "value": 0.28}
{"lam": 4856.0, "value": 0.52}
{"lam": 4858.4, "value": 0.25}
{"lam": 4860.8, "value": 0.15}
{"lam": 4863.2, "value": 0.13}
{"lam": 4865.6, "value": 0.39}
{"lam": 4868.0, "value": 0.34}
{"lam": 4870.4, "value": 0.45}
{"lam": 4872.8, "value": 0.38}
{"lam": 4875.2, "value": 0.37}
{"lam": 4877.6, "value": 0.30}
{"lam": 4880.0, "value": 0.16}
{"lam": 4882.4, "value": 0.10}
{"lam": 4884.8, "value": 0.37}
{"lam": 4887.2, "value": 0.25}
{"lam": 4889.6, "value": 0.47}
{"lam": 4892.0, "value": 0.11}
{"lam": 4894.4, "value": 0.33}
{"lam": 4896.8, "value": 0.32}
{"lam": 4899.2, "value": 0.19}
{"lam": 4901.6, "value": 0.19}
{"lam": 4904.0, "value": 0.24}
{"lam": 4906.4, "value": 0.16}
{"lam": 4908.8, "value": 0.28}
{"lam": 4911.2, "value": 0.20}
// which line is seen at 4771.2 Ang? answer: C IV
